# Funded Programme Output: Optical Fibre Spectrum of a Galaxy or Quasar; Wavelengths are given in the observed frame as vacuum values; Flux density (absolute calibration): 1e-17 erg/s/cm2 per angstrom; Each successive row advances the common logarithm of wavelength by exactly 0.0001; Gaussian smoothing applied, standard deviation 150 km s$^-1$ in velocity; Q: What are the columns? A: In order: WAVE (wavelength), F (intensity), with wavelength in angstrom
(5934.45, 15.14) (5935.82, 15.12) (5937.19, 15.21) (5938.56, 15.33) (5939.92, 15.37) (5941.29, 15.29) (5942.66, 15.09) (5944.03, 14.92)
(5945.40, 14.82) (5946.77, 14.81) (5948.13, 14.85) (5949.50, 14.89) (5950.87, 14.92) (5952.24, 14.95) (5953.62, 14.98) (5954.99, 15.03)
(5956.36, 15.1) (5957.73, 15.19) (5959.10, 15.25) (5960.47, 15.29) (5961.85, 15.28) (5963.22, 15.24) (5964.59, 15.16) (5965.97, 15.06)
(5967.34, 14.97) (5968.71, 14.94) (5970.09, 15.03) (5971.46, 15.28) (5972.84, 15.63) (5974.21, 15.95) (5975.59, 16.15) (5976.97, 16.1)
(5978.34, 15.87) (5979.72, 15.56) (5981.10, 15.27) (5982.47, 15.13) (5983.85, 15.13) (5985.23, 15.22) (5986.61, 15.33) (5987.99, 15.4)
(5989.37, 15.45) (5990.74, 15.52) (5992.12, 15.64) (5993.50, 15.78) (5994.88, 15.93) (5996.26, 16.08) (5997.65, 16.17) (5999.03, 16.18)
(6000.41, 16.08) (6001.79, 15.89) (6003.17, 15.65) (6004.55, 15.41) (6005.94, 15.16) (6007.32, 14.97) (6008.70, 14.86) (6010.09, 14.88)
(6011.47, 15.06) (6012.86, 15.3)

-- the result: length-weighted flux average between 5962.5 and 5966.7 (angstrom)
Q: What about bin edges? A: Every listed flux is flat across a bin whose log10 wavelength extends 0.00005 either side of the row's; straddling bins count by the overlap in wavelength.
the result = 15.2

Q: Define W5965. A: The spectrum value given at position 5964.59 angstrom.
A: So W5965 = 15.16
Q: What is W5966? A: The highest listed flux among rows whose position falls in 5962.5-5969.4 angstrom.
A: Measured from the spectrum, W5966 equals 15.24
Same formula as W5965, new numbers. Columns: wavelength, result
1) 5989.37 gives 15.45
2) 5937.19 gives 15.21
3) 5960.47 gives 15.29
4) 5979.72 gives 15.56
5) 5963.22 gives 15.24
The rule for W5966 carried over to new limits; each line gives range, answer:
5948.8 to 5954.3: 14.98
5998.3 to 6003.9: 16.18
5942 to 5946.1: 15.09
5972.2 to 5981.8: 16.15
